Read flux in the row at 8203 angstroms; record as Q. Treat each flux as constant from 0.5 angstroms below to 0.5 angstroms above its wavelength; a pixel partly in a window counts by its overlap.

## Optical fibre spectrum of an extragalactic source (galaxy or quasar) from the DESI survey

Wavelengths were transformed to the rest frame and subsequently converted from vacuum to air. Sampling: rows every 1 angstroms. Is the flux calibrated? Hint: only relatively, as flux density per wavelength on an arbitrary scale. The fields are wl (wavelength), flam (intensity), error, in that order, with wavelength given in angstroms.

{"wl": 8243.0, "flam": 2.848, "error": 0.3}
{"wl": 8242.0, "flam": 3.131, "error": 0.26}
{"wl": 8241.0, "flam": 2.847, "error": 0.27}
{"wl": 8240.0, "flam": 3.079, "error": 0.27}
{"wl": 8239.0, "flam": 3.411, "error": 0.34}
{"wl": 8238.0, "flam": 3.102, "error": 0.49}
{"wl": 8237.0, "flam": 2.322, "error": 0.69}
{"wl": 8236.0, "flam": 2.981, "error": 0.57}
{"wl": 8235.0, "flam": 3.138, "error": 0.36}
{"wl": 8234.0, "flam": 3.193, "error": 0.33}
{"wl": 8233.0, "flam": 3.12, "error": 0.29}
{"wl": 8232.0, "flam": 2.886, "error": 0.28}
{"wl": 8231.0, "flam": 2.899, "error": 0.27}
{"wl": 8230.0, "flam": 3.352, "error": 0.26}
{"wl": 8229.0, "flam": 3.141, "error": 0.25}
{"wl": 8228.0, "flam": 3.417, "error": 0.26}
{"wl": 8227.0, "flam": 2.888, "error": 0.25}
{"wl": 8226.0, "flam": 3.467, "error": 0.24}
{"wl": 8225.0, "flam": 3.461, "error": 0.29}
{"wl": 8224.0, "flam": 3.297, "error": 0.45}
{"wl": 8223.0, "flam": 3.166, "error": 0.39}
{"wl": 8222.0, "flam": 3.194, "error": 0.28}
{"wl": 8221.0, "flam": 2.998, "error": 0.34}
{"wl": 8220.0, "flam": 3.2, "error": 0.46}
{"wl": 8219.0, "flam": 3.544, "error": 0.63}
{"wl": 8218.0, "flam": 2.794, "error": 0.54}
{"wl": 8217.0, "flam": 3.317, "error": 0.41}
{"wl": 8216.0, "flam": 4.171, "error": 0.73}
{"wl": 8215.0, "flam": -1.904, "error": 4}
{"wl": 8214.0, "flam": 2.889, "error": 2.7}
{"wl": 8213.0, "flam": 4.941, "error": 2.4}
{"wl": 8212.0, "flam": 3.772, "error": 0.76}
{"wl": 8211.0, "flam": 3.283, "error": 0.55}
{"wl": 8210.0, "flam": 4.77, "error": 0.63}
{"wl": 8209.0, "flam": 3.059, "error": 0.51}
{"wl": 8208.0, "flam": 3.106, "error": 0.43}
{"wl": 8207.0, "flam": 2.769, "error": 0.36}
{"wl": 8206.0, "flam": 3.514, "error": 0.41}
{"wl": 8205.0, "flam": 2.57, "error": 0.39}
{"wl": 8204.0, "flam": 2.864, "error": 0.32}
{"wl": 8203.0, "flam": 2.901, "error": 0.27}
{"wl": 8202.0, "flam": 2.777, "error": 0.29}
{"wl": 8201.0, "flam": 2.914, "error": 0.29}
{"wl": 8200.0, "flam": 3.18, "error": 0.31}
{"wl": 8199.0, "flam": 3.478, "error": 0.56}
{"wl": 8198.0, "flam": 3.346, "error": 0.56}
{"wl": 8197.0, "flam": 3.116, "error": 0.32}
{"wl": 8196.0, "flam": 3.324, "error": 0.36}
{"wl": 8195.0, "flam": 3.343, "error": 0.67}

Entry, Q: 2.901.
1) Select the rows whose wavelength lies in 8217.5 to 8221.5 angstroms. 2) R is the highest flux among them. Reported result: 3.544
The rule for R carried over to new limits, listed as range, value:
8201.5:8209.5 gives 3.514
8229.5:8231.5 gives 3.352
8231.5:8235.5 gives 3.193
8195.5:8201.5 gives 3.478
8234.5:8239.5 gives 3.411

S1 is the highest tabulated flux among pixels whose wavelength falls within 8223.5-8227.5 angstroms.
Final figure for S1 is 3.467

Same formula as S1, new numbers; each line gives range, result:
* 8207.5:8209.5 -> 3.106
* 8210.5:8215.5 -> 4.941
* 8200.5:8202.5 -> 2.914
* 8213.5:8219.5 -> 4.171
